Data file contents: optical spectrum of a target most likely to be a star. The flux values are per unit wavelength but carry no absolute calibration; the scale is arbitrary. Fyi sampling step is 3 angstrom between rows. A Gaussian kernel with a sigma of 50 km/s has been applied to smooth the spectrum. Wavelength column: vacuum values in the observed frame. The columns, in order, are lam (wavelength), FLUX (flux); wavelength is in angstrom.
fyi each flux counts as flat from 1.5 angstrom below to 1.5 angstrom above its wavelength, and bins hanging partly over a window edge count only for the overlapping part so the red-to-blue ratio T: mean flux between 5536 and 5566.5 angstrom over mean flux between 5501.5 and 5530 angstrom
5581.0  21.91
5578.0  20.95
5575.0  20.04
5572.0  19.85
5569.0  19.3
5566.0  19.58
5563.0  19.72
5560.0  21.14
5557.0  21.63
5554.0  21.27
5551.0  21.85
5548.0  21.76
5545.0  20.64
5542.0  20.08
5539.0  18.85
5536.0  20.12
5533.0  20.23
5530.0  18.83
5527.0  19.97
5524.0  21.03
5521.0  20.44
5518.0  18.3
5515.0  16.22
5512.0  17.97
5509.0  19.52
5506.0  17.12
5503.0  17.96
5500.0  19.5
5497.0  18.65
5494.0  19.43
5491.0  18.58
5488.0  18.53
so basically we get 1.10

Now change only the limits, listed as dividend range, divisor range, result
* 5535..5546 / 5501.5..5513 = 1.10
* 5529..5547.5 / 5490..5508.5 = 1.07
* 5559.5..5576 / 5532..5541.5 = 1.01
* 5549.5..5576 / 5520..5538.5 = 1.02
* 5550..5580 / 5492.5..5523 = 1.11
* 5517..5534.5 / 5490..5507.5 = 1.07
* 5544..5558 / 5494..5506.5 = 1.16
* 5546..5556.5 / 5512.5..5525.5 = 1.14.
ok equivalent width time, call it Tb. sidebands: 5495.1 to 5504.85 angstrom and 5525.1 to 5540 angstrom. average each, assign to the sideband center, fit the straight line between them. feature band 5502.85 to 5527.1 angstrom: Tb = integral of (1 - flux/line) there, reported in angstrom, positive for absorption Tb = 0.6 angstrom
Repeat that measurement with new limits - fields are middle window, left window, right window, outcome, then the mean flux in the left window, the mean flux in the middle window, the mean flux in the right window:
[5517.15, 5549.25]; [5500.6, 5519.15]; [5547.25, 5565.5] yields -0.87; 17.9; 20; 21.1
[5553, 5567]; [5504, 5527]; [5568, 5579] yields -0.68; 18.7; 20.7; 20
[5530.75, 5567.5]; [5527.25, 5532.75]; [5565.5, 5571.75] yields -2.05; 19.4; 20.5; 19.5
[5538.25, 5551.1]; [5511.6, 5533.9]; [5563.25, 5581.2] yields -0.67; 19.2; 20.6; 20.1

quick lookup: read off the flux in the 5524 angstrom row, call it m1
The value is 21.03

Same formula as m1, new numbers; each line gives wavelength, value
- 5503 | 17.96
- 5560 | 21.14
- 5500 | 19.5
